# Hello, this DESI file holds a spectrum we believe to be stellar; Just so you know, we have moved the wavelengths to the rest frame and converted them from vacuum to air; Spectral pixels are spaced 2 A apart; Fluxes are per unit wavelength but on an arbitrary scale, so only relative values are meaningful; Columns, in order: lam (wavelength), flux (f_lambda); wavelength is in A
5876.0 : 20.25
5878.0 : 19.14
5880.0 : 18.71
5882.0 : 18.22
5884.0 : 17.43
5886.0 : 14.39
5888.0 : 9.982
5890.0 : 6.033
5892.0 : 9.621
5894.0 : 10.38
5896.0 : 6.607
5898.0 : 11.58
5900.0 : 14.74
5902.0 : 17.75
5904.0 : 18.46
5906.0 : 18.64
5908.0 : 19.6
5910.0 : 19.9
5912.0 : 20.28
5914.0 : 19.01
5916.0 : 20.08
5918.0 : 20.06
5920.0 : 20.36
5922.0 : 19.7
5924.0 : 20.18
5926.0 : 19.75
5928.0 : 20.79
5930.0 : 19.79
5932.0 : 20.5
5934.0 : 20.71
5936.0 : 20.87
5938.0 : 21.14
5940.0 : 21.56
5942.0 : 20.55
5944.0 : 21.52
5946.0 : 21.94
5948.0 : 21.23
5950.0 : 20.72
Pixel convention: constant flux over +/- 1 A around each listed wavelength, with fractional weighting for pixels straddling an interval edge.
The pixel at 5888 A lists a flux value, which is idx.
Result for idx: 9.982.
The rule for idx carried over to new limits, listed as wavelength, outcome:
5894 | 10.38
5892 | 9.621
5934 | 20.71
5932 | 20.5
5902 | 17.75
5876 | 20.25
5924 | 20.18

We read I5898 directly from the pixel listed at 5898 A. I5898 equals 11.58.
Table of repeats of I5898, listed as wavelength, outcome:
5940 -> 21.56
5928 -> 20.79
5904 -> 18.46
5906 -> 18.64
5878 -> 19.14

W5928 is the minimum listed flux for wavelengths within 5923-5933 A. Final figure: 19.75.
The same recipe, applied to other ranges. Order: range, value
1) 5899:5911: 14.74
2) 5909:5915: 19.01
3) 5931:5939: 20.5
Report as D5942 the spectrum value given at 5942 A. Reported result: 20.55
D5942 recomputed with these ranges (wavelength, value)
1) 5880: 18.71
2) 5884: 17.43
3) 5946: 21.94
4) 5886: 14.39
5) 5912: 20.28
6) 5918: 20.06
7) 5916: 20.08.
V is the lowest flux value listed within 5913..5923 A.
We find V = 19.01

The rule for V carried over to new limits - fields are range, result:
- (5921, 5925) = 19.7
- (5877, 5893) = 6.033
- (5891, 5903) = 6.607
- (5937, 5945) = 20.55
